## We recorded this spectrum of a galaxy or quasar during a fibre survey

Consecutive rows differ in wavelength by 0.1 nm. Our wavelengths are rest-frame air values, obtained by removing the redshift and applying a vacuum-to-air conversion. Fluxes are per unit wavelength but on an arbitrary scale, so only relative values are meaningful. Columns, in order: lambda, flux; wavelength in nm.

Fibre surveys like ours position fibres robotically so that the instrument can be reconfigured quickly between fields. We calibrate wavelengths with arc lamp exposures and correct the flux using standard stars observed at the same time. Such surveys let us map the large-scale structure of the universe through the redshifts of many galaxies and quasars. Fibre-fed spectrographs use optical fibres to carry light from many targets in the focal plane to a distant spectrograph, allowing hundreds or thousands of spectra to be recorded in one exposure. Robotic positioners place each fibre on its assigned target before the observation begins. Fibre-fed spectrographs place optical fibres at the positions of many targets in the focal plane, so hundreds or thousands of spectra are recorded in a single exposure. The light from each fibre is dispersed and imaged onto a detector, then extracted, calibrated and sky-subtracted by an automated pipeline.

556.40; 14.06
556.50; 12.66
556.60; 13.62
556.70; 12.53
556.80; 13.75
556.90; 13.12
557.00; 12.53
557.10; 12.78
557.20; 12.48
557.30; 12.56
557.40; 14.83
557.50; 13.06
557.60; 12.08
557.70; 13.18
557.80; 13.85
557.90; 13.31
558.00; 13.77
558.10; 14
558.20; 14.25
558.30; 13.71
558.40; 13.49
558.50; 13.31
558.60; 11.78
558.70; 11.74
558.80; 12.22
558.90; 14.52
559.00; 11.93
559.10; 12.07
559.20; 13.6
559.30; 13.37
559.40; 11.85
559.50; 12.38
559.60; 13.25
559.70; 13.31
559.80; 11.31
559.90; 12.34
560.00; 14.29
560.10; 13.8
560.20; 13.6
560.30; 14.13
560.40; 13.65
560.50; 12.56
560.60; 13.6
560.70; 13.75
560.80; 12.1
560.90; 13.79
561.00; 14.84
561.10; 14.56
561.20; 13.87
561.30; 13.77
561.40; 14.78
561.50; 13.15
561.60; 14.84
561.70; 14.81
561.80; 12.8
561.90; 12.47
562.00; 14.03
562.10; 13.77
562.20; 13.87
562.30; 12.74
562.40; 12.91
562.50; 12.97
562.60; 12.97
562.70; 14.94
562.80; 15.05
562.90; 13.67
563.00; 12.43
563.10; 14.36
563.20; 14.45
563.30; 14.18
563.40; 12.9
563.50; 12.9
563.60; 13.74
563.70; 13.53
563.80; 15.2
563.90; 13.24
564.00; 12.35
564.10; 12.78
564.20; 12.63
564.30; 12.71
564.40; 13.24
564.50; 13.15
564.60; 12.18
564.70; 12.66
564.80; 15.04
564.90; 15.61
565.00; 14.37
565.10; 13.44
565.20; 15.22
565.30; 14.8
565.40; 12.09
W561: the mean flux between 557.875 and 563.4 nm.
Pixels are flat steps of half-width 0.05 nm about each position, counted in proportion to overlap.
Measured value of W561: 13.4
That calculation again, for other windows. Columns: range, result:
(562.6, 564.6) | 13.5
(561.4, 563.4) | 13.7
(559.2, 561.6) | 13.4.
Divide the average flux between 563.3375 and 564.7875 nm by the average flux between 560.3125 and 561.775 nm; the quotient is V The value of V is 0.9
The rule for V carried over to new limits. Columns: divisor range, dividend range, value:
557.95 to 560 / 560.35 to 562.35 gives 1.06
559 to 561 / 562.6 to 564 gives 1.05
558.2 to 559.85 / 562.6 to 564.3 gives 1.06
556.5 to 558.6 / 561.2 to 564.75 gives 1.02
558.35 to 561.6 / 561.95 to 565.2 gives 1.03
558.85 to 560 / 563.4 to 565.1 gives 1.05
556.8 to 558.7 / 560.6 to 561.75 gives 1.06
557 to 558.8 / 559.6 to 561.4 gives 1.03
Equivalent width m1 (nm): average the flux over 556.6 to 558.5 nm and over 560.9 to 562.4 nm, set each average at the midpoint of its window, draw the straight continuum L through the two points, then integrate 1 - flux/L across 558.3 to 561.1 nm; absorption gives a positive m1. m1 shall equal 0.10 nm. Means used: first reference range 13.3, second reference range 13.8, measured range 13.1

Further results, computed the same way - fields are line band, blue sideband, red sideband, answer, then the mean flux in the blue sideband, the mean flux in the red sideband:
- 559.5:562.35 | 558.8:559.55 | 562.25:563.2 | -0.077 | 12.8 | 13.6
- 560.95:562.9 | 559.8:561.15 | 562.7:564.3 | -0.042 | 13.5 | 13.6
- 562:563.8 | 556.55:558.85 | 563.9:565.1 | -0.051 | 13.1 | 13.3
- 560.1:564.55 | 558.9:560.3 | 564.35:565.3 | -0.043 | 13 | 13.9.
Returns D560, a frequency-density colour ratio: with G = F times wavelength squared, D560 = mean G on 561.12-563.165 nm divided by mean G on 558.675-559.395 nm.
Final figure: 1.1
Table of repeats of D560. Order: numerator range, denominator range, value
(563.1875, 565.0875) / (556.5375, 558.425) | 1.04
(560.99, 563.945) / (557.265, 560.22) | 1.07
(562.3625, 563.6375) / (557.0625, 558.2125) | 1.04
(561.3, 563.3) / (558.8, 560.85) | 1.06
